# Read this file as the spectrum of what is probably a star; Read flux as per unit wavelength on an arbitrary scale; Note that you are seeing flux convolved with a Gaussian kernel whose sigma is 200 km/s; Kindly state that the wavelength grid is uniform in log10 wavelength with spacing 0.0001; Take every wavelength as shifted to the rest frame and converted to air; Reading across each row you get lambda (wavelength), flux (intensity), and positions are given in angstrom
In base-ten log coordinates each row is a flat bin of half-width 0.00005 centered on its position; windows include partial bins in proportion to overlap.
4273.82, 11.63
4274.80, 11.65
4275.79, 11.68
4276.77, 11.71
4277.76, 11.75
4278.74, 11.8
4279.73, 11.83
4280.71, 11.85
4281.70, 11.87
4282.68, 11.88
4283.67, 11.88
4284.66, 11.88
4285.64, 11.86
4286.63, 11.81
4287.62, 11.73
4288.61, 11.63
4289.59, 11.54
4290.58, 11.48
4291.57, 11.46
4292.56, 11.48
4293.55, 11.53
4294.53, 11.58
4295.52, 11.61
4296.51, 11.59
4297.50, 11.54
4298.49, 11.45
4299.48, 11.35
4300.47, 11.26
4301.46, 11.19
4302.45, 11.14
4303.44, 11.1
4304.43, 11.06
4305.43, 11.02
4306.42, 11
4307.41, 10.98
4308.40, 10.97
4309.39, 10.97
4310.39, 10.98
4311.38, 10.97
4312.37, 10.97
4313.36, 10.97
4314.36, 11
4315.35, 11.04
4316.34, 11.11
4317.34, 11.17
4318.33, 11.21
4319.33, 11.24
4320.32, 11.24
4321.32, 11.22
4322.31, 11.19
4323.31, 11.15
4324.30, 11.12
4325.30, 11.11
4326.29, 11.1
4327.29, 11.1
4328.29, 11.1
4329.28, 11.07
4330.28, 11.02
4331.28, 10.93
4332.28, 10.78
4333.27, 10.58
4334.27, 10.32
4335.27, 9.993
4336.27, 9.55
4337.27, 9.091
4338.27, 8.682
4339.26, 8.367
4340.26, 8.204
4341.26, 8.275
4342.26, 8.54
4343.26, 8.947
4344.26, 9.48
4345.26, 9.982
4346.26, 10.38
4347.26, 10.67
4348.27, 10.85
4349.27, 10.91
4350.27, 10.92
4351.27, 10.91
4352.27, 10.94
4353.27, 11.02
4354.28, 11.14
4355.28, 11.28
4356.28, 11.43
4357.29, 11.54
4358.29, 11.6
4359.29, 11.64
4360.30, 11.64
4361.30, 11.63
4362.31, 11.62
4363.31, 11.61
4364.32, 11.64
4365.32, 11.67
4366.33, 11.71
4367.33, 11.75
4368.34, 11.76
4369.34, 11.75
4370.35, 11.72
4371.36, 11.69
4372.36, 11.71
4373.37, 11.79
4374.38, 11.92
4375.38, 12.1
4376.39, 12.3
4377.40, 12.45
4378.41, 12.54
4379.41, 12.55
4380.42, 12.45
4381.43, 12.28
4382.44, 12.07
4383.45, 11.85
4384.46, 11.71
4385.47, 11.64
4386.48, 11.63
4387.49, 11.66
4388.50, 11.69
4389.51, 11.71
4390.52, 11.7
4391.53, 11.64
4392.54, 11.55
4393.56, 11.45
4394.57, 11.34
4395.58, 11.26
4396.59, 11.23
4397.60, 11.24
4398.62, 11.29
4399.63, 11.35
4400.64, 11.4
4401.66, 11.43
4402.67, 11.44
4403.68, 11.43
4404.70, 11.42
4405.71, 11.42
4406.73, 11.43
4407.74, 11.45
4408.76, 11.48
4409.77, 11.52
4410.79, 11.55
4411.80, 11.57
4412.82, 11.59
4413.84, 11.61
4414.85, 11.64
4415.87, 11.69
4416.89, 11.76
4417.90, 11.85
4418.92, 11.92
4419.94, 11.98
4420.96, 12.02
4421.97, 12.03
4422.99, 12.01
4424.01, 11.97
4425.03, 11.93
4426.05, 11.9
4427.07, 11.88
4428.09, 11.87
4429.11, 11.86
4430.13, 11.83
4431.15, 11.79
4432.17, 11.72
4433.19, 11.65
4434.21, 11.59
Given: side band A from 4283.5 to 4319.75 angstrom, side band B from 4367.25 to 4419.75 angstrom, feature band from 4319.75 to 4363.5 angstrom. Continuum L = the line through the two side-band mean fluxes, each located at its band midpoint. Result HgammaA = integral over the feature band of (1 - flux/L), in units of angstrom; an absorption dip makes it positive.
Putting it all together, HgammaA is 3.4 angstrom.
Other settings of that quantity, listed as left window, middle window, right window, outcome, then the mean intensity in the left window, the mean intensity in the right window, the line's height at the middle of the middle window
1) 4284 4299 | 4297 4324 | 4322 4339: -0.1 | 11.6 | 10.5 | 11.1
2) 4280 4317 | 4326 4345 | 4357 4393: 2.9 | 11.4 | 11.8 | 11.6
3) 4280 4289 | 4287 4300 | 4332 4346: -0.1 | 11.8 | 9.34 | 11.4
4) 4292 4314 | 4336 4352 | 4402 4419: 2.4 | 11.2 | 11.6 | 11.3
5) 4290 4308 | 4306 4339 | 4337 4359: -0.1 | 11.3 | 10.2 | 10.8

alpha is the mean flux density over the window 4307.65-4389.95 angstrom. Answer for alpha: 11.1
